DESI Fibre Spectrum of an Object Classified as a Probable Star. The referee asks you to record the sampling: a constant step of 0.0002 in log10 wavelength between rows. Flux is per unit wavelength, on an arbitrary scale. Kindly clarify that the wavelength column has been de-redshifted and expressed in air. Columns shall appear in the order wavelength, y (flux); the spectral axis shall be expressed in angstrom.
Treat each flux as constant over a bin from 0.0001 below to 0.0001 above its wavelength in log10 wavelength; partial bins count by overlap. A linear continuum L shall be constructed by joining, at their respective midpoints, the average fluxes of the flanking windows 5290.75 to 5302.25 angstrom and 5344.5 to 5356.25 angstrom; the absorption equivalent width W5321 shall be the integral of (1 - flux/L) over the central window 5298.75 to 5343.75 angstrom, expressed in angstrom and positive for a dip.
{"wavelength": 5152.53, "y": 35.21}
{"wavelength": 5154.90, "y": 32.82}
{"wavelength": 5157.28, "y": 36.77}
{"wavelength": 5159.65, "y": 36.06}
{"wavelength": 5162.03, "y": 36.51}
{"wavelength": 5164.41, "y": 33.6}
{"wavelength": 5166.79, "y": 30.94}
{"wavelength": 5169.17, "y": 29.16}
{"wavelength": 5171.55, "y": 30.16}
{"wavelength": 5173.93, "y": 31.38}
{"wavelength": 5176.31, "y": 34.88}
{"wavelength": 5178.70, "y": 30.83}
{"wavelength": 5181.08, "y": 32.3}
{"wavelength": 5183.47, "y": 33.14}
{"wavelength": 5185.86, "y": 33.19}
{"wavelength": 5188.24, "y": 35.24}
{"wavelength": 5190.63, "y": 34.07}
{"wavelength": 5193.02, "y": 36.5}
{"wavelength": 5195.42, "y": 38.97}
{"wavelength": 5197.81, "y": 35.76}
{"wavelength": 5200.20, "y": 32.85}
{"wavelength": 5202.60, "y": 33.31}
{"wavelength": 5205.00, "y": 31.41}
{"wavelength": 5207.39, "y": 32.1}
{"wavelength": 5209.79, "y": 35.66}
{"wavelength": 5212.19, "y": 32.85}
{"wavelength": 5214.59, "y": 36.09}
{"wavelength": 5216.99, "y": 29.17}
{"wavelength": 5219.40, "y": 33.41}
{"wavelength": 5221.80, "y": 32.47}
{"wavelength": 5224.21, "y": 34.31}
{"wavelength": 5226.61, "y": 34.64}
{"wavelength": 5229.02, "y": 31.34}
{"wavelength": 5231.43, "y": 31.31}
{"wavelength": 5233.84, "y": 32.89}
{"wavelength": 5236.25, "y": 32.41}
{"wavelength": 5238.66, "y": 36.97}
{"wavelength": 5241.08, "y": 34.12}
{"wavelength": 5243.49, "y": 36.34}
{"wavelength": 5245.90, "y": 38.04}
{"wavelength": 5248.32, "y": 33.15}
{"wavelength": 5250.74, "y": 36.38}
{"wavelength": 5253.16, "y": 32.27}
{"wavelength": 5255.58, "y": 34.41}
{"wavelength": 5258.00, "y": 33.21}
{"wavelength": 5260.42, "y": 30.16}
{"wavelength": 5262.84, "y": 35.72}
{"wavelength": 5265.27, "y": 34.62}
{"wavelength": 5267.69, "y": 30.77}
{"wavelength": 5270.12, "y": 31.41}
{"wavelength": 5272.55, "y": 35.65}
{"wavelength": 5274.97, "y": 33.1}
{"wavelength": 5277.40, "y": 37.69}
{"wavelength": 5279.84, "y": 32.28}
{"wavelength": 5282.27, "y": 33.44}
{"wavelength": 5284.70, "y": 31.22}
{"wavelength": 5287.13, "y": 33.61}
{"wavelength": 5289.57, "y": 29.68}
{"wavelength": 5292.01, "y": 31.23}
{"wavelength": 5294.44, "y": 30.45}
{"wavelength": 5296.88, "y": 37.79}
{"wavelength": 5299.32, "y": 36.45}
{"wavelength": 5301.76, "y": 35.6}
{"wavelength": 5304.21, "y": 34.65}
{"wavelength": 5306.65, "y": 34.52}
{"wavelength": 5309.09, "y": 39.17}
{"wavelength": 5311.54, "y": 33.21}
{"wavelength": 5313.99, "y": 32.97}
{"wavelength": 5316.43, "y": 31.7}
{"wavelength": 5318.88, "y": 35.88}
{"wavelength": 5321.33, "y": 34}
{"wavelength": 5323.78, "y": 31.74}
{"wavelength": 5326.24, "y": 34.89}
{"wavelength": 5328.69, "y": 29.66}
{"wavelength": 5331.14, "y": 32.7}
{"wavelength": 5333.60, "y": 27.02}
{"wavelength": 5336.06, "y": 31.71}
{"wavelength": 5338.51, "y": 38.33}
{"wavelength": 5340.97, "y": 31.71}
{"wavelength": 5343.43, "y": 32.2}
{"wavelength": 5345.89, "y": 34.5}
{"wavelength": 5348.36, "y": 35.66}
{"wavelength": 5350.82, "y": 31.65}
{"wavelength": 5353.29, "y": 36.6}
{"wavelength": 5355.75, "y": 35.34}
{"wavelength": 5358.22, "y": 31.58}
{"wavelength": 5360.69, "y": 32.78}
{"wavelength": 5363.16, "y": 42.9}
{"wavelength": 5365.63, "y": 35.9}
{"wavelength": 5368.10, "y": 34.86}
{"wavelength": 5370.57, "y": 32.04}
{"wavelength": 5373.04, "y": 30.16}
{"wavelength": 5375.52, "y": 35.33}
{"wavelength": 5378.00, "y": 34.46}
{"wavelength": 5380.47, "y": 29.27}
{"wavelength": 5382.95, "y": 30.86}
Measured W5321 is 1.1 angstrom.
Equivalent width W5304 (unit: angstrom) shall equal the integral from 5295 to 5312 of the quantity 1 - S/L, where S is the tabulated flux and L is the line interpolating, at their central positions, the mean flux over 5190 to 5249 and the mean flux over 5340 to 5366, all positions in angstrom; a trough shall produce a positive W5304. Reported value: -0.7 angstrom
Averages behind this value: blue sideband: 34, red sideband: 34.6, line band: 35.8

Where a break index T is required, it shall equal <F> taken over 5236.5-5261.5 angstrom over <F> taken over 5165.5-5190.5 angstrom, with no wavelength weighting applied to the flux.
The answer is 1.1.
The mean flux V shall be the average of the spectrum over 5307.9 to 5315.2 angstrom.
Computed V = 35.1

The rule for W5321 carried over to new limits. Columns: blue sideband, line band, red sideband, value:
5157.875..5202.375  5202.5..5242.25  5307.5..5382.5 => 0.6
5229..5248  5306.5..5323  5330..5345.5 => -0.8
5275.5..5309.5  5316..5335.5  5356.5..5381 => 1.0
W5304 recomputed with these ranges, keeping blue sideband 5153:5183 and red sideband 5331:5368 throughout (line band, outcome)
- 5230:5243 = -0.1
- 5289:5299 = 0.3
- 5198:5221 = 0.1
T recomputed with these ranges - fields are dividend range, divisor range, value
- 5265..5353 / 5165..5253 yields 1.00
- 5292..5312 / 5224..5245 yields 1.04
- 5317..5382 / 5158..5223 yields 1.00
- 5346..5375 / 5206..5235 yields 1.05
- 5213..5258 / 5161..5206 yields 1.01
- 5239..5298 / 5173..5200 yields 0.98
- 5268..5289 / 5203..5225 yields 1.01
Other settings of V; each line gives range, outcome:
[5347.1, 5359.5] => 34.1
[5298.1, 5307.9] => 35.3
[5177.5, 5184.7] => 32.1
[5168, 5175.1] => 30.2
